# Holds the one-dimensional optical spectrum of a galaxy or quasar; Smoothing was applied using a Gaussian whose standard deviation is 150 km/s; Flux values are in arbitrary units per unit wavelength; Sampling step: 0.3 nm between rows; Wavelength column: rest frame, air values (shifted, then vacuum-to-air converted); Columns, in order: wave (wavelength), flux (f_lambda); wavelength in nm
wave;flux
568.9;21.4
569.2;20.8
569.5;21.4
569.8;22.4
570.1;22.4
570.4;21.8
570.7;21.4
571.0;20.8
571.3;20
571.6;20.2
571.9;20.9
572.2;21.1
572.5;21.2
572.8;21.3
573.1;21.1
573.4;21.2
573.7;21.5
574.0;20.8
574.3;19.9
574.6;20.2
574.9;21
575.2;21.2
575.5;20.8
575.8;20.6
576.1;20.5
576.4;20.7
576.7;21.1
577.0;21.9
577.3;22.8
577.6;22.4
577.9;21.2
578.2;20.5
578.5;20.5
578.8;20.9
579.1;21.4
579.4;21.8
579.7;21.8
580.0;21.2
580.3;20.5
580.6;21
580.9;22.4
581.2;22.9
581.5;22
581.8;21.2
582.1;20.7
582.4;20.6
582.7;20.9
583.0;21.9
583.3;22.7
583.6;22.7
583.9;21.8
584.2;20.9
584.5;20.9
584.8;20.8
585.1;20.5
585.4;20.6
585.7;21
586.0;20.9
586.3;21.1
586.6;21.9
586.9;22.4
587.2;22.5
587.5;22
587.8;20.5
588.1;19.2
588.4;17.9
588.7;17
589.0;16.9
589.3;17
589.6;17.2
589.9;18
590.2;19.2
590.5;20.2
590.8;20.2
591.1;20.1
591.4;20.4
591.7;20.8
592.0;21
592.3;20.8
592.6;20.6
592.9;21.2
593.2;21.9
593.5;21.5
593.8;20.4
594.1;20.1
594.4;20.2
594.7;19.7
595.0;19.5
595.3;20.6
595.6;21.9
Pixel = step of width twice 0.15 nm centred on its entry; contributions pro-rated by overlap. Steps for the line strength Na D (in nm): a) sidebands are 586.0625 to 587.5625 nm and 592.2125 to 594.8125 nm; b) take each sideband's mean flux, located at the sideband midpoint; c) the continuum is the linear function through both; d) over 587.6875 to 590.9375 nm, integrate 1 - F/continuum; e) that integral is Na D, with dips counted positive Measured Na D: 0.456 nm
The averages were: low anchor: 21.9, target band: 18.5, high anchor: 20.7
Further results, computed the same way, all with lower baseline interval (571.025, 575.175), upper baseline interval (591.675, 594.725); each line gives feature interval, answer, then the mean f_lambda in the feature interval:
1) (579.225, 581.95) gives -0.11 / 21.6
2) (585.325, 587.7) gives -0.09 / 21.6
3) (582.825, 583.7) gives -0.07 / 22.4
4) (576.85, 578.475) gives -0.07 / 21.7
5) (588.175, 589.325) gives 0.19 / 17.4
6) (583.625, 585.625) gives -0.02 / 21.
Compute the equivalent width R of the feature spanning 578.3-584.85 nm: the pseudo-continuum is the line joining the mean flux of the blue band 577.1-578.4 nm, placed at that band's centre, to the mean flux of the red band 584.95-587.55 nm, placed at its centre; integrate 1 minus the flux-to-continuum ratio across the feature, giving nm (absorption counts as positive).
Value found 0.04 nm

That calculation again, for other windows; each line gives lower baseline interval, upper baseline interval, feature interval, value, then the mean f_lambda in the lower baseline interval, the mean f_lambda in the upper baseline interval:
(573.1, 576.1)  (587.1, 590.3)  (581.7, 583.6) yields -0.17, 20.8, 18.8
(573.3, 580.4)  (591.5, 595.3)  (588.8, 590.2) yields 0.22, 21.1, 20.6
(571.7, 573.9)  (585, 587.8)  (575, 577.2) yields 0.02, 21.2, 21.4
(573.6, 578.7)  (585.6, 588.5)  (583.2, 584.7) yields -0.05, 21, 21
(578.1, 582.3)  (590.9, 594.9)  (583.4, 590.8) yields 0.29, 21.3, 20.6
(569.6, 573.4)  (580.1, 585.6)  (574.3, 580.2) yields 0.04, 21.2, 21.4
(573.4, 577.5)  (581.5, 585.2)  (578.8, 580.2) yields -0.02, 21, 21.3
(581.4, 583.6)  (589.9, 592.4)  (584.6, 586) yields 0.02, 21.5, 20.2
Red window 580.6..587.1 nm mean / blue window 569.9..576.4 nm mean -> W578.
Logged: 1.02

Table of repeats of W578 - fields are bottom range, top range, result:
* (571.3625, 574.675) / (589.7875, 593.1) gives 0.97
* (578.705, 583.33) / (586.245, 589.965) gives 0.91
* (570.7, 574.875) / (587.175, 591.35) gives 0.92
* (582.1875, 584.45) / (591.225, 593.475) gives 0.97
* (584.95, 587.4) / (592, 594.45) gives 0.98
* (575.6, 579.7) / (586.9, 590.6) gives 0.90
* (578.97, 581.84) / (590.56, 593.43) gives 0.96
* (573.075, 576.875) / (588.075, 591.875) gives 0.90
